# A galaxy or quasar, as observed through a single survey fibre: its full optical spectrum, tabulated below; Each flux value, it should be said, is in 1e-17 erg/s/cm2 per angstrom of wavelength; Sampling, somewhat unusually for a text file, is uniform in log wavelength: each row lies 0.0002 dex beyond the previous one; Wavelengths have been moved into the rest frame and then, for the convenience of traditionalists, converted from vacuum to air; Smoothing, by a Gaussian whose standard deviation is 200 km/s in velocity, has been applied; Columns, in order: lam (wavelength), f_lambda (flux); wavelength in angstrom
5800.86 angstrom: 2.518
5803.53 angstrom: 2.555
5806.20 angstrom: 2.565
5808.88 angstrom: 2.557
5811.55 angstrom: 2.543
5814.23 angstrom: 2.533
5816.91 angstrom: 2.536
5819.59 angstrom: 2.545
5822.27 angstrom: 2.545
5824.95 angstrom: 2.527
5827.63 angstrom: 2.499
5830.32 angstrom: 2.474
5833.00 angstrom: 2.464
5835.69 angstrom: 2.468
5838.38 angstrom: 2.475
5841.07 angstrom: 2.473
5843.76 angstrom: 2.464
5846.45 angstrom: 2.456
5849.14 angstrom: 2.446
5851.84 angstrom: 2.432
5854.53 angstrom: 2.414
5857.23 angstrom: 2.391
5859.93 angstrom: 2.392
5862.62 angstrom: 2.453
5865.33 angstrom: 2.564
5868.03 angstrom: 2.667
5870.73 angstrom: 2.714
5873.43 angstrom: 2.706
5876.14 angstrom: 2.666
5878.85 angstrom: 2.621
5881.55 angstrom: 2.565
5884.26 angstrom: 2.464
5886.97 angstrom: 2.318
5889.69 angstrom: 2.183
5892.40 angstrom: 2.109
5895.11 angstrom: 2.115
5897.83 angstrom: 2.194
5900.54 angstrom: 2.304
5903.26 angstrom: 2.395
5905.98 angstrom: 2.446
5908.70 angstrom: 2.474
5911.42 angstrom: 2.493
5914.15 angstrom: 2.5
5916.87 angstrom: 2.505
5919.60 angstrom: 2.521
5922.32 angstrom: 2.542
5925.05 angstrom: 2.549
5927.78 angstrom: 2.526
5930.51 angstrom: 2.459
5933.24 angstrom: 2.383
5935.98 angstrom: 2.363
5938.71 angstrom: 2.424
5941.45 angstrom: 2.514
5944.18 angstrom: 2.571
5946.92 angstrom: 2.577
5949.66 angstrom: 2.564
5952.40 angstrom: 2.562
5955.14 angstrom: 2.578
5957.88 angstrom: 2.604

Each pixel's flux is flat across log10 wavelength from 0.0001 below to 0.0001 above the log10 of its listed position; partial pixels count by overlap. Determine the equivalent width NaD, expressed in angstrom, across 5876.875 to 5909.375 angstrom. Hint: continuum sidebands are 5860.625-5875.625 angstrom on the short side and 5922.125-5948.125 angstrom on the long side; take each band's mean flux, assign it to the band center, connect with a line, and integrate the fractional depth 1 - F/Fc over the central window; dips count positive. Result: 2.7 angstrom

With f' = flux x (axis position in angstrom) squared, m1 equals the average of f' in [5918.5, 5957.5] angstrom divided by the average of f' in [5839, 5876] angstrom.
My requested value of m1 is 1.03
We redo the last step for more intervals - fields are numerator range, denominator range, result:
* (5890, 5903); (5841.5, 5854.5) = 0.91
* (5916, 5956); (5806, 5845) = 1.04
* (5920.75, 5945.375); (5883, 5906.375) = 1.11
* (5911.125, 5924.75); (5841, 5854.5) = 1.05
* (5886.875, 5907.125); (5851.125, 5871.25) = 0.91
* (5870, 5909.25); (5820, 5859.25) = 0.99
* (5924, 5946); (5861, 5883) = 0.97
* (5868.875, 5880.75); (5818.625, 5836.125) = 1.08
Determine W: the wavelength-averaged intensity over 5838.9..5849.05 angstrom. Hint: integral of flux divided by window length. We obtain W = 2.46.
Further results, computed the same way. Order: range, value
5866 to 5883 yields 2.65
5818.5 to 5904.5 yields 2.45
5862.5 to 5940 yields 2.46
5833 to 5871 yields 2.48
